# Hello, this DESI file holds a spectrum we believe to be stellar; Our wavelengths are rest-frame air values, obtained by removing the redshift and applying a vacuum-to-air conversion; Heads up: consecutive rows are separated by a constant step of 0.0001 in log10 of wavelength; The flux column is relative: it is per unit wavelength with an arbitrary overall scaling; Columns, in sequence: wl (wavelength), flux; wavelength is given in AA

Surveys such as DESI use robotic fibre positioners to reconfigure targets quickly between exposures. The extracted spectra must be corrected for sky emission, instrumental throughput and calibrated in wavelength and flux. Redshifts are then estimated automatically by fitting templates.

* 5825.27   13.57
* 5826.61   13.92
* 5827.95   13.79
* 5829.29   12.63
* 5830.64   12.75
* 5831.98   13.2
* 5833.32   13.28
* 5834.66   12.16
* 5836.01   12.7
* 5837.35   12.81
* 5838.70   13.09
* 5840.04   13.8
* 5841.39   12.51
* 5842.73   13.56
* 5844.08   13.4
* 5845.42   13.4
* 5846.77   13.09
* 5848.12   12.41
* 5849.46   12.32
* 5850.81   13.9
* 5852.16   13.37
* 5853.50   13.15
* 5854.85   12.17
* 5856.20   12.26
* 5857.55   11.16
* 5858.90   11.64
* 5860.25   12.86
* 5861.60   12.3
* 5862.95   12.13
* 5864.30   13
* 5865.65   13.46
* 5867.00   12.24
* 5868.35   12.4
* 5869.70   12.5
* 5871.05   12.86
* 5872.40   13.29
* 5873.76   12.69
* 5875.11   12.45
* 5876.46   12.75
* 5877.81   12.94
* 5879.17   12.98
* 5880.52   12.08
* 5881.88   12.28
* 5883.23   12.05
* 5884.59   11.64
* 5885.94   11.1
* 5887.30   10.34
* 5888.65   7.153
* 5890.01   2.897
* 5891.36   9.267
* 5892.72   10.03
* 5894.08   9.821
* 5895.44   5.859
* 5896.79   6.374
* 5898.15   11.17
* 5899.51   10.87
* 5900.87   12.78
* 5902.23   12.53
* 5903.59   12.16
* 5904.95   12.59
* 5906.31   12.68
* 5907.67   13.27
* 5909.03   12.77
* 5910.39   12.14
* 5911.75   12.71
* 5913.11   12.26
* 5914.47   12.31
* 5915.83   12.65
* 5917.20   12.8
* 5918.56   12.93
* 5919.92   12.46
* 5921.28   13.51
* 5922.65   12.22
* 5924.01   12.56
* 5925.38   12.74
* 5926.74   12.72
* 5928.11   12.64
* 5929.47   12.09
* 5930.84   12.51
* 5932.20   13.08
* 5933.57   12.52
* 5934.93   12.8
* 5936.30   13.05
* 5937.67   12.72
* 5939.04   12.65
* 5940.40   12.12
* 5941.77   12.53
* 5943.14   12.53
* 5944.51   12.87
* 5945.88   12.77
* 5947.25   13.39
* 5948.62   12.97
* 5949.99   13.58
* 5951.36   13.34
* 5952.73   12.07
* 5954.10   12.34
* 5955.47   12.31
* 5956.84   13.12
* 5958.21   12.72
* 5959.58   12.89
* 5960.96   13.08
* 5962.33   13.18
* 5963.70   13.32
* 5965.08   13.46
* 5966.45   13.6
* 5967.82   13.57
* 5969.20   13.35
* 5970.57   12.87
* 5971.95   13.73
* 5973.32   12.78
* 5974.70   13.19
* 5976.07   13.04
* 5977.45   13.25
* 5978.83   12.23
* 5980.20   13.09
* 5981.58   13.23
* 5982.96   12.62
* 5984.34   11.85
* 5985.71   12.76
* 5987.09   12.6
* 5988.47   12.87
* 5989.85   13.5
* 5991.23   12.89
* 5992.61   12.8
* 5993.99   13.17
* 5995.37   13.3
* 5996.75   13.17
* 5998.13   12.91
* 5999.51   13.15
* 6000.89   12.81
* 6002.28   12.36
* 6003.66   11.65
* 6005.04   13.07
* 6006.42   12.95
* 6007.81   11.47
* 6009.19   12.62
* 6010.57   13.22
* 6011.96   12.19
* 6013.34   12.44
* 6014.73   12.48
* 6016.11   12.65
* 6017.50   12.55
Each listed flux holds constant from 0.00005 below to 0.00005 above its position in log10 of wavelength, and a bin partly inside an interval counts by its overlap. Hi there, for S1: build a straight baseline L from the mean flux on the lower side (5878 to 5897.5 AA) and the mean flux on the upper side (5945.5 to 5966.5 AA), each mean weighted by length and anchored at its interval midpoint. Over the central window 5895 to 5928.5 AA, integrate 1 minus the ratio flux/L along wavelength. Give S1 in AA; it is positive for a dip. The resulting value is -3.7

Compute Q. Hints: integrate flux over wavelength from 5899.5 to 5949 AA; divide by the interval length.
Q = 12.6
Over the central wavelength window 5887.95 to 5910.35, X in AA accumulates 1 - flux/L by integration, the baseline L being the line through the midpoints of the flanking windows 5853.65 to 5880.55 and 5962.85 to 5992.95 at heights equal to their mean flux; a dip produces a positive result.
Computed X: 4.4 AA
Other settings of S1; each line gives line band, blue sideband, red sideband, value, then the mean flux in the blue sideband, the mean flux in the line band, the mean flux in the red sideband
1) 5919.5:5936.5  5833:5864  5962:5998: 0.3 AA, 12.8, 12.7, 13.1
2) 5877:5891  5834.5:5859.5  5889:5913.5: 1.0 AA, 12.8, 10.5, 10.6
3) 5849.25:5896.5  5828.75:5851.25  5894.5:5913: 2.6 AA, 13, 11.5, 11.4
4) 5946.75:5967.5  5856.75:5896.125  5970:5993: -0.8 AA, 11.3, 13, 12.9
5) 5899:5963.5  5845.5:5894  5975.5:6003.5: -1.6 AA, 11.9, 12.7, 12.9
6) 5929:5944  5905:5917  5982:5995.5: 0.1 AA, 12.6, 12.6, 12.8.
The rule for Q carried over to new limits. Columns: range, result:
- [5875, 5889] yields 11.7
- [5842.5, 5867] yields 12.7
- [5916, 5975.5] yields 12.9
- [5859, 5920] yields 11.6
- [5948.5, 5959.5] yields 12.8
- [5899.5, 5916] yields 12.5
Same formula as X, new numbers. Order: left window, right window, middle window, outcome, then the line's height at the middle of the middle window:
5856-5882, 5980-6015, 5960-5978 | -0.8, 12.7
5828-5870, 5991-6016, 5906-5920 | 0.1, 12.7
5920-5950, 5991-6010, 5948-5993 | -0.9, 12.7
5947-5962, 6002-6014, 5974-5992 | -0.3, 12.7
